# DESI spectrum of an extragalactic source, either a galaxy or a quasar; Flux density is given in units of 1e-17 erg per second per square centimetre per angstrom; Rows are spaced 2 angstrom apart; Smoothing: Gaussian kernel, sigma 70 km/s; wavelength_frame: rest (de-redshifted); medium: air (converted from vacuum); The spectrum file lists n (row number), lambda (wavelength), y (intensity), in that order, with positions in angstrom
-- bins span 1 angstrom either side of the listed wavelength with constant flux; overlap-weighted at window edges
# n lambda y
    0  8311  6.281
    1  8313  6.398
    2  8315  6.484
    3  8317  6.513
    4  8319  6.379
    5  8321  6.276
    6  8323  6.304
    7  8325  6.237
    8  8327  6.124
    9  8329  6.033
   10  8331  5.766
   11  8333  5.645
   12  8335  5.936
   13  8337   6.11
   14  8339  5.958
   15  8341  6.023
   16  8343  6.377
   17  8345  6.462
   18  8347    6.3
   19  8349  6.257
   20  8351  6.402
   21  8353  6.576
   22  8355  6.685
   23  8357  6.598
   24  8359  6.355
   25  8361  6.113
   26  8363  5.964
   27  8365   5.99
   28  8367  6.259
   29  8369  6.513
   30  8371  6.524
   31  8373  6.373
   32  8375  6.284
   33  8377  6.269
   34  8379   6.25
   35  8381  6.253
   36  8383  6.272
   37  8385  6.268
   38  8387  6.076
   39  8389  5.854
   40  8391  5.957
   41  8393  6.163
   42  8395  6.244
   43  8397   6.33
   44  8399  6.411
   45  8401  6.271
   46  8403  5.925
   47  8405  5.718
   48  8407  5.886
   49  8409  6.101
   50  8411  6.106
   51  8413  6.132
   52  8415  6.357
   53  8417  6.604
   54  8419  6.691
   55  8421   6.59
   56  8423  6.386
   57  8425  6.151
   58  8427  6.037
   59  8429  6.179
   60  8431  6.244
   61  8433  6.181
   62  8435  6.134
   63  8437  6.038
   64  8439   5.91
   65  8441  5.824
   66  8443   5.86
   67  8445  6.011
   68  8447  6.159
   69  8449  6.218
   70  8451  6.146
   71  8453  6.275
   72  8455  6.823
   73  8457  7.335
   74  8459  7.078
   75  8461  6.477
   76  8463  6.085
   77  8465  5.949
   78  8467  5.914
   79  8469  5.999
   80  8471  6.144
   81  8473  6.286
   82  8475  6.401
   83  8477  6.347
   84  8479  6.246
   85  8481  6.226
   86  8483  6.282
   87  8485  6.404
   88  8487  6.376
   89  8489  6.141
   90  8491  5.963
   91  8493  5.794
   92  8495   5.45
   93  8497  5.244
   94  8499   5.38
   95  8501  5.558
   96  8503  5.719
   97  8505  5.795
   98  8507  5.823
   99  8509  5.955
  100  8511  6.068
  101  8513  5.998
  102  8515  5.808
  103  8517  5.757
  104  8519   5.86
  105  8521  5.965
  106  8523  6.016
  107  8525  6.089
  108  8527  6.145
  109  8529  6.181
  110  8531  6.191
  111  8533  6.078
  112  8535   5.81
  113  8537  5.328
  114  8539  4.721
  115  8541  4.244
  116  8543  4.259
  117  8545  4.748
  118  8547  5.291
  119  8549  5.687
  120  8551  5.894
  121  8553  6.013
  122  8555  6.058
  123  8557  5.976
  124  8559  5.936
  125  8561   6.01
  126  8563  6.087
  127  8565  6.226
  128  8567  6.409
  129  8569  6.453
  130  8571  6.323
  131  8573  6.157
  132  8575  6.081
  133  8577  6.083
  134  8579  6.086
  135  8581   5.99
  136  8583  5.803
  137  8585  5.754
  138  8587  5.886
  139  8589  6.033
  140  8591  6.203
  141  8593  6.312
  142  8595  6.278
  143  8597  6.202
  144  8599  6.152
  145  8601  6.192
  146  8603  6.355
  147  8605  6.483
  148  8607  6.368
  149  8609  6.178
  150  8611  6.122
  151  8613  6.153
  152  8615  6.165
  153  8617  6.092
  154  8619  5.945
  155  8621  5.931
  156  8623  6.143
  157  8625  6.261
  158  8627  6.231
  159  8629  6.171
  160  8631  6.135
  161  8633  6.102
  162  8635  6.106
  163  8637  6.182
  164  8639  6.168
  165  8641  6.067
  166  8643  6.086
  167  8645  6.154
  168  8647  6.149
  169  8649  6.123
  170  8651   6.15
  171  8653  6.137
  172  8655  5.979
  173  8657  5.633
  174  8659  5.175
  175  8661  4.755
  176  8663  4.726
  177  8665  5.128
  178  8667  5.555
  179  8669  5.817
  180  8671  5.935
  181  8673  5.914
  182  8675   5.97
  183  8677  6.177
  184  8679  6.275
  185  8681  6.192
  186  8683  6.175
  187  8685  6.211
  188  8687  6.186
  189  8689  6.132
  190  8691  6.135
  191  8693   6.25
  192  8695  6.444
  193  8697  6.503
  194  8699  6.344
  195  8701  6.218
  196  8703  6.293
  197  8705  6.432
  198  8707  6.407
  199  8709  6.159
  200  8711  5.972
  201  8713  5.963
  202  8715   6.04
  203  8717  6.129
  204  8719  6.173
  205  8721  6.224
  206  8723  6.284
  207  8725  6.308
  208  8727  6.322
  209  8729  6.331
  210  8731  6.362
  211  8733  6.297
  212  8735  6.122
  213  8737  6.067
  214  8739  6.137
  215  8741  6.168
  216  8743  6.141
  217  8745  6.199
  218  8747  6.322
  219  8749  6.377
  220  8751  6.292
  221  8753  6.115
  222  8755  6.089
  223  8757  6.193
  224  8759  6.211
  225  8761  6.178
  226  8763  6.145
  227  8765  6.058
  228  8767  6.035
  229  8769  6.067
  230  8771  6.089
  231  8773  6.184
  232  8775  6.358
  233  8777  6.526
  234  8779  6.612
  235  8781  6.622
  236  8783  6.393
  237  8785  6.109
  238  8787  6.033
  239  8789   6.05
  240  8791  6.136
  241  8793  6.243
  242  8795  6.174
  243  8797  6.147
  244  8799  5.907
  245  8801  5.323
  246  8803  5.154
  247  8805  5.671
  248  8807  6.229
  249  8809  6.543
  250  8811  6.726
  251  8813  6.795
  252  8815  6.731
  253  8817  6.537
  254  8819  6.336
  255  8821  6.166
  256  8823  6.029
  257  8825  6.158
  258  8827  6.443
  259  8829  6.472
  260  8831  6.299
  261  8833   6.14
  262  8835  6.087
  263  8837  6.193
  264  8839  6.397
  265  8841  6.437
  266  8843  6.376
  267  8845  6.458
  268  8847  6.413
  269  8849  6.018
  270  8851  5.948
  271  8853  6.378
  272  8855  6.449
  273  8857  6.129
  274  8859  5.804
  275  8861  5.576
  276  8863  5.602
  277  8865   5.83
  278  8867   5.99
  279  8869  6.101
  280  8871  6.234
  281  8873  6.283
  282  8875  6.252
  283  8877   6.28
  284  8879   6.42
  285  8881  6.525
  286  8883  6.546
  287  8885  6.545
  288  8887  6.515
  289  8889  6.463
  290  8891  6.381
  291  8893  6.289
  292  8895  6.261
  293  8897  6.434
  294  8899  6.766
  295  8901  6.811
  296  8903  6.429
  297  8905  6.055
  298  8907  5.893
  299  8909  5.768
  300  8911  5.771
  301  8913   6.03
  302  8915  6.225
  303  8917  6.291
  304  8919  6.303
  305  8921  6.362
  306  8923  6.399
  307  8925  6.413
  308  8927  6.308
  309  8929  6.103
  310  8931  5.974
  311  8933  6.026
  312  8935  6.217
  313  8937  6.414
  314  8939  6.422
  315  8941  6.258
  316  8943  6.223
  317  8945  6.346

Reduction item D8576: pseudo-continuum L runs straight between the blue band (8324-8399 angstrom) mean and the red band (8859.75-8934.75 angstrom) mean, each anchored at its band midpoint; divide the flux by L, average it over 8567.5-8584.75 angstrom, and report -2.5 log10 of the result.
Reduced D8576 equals 0.02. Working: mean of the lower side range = 6.21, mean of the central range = 6.11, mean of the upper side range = 6.23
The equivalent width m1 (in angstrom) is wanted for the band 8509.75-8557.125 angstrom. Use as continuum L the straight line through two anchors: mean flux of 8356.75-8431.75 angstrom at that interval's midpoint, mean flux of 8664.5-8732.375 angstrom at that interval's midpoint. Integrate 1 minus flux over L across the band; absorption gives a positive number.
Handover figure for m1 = 4.0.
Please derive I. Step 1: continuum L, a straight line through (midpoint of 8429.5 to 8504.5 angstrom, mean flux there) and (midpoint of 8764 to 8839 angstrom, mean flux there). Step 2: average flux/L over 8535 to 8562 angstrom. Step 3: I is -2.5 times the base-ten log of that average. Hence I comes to 0.138 mag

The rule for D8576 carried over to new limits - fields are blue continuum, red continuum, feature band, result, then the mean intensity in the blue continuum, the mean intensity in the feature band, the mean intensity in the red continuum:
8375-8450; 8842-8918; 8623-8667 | 0.06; 6.17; 5.88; 6.22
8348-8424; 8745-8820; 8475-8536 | 0.05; 6.26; 5.96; 6.21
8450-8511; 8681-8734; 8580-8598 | 0.02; 6.12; 6.05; 6.24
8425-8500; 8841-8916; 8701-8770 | 0.00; 6.15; 6.19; 6.23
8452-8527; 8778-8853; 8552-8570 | 0.00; 6.08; 6.13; 6.23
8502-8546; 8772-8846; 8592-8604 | -0.08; 5.66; 6.25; 6.25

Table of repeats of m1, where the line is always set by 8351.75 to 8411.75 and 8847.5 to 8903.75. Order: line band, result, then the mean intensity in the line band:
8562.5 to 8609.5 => 0.49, 6.17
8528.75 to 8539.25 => 0.80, 5.76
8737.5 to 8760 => 0.18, 6.2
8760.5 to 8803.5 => 0.87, 6.13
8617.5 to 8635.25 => 0.36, 6.11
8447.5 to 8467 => -0.70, 6.45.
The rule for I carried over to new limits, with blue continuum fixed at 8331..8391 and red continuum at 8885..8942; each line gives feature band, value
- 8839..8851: -0.01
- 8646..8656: 0.03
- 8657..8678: 0.14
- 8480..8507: 0.07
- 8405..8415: 0.03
